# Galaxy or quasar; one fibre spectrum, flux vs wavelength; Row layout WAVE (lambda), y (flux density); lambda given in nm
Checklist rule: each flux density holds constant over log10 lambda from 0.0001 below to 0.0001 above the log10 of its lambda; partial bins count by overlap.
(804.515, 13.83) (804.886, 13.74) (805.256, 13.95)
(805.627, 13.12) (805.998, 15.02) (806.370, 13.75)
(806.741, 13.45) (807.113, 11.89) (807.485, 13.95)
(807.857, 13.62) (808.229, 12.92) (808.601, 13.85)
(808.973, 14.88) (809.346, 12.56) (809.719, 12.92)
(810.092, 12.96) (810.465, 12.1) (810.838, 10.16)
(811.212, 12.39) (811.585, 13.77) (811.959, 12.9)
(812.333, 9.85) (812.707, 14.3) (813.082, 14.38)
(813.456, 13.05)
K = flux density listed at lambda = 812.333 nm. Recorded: 9.85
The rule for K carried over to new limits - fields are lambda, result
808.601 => 13.85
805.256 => 13.95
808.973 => 14.88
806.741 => 13.45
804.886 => 13.74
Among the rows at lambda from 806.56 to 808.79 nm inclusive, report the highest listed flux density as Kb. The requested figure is 13.95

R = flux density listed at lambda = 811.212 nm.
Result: 12.39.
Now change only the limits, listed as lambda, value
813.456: 13.05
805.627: 13.12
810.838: 10.16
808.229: 12.92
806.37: 13.75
